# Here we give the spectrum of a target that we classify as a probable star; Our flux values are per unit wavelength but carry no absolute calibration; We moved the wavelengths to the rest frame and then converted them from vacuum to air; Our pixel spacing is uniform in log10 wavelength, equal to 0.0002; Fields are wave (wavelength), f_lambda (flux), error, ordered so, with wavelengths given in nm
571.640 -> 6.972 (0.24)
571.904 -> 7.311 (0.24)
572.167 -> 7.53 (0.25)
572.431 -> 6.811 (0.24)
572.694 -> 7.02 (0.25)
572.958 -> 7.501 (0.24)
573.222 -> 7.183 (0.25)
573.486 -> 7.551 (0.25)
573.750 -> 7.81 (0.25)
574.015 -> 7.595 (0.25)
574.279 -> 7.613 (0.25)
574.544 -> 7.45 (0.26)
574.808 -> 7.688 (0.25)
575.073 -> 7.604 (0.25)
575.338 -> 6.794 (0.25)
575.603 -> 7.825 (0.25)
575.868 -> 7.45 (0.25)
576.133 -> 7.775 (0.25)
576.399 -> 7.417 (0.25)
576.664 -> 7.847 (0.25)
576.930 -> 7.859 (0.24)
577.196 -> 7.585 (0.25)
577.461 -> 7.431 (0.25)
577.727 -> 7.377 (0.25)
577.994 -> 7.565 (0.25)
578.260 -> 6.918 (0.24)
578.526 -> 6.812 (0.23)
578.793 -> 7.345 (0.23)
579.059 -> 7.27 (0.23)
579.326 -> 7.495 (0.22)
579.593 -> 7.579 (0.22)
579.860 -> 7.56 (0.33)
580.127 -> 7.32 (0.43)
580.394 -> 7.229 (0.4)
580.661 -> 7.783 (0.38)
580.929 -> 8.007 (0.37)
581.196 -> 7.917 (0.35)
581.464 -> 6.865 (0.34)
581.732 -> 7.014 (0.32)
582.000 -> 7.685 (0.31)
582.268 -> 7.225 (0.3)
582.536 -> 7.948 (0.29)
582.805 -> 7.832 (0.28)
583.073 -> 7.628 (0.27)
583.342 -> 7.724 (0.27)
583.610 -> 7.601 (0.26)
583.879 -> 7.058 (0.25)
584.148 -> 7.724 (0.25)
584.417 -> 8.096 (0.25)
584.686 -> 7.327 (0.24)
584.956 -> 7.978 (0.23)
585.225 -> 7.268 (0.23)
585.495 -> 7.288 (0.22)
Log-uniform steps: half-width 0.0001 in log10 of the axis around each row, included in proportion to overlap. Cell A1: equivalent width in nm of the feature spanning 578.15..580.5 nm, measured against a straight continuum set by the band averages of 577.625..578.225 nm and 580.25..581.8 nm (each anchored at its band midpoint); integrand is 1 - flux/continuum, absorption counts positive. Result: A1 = 0.05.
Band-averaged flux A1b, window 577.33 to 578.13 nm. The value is 7.45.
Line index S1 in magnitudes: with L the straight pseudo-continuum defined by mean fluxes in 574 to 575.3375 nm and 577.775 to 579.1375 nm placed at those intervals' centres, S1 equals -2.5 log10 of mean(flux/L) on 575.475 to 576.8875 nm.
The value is -0.04 mag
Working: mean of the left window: 7.51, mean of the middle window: 7.67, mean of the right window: 7.19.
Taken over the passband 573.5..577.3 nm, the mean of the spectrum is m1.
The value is 7.59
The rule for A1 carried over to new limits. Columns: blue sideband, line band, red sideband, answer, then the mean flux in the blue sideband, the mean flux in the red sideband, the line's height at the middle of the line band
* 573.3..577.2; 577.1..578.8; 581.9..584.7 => 0.07 nm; 7.58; 7.64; 7.6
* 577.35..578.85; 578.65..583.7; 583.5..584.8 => -0.09 nm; 7.23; 7.56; 7.4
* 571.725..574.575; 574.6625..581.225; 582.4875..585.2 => 0.02 nm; 7.39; 7.67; 7.51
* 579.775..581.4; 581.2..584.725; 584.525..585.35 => 0.02 nm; 7.61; 7.55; 7.57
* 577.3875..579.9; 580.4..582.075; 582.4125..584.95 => 0.00 nm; 7.32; 7.67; 7.5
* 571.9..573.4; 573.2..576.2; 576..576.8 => -0.02 nm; 7.23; 7.68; 7.48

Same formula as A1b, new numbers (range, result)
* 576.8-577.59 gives 7.63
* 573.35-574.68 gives 7.6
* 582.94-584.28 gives 7.55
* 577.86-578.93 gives 7.16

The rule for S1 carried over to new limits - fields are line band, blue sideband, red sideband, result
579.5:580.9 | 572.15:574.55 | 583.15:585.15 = 0.00 mag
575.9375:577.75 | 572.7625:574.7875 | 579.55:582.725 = -0.02 mag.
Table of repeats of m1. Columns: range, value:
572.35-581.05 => 7.46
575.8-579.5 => 7.44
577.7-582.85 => 7.43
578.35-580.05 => 7.33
